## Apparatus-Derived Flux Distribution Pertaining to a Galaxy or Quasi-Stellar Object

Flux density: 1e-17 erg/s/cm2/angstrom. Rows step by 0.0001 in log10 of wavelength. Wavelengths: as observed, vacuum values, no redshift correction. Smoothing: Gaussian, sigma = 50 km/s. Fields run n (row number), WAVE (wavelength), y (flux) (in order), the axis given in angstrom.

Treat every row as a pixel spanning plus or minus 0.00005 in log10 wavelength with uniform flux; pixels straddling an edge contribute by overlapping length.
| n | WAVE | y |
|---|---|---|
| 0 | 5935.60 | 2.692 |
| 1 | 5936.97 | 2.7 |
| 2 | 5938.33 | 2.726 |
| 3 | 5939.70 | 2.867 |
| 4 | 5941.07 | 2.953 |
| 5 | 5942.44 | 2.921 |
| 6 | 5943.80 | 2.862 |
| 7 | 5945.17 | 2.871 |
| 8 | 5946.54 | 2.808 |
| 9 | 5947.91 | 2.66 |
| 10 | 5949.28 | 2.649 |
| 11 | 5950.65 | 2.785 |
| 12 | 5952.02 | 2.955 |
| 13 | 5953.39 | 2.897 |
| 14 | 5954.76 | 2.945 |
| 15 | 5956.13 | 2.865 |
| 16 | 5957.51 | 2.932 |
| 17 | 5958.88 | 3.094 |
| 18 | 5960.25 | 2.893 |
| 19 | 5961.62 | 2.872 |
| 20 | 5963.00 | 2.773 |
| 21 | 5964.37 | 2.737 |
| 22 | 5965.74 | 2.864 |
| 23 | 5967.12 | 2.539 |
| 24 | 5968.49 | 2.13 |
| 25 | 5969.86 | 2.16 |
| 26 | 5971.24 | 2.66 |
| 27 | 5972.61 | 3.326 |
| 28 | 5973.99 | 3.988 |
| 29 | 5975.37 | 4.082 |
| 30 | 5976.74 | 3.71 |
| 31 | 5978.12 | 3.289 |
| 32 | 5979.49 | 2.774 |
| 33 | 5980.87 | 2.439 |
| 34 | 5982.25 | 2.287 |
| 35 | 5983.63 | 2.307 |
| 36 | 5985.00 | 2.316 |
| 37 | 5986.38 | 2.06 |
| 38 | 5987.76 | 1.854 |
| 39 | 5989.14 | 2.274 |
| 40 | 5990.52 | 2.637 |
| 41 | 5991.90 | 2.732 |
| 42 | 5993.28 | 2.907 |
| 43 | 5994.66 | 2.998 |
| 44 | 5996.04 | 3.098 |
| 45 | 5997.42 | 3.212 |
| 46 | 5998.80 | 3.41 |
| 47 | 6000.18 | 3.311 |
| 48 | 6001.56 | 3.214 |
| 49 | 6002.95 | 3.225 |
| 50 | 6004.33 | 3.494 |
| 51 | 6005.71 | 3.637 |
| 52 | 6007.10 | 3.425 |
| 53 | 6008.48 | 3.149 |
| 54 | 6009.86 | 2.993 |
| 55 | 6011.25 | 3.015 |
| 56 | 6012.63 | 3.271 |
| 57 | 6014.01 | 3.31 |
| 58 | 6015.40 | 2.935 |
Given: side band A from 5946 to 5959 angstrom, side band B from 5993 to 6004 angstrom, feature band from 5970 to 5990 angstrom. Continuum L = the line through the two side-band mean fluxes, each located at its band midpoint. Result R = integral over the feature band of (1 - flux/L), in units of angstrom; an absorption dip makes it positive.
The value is 1.7 angstrom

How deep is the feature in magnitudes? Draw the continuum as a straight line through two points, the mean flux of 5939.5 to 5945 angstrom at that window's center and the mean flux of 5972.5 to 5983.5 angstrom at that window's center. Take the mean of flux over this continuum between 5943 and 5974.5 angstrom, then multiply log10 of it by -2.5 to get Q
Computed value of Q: 0.07 mag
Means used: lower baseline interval 2.9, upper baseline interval 3.18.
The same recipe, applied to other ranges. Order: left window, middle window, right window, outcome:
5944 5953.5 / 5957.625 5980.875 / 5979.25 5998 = -0.12 mag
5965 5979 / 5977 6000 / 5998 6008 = 0.20 mag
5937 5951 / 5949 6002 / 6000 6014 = 0.07 mag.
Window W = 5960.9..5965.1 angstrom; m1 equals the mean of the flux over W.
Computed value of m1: 2.8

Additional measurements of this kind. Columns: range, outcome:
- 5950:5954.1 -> 2.88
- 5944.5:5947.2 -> 2.84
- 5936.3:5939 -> 2.72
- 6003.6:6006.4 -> 3.57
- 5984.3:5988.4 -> 2.08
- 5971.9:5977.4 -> 3.77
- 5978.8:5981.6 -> 2.6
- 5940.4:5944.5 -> 2.92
